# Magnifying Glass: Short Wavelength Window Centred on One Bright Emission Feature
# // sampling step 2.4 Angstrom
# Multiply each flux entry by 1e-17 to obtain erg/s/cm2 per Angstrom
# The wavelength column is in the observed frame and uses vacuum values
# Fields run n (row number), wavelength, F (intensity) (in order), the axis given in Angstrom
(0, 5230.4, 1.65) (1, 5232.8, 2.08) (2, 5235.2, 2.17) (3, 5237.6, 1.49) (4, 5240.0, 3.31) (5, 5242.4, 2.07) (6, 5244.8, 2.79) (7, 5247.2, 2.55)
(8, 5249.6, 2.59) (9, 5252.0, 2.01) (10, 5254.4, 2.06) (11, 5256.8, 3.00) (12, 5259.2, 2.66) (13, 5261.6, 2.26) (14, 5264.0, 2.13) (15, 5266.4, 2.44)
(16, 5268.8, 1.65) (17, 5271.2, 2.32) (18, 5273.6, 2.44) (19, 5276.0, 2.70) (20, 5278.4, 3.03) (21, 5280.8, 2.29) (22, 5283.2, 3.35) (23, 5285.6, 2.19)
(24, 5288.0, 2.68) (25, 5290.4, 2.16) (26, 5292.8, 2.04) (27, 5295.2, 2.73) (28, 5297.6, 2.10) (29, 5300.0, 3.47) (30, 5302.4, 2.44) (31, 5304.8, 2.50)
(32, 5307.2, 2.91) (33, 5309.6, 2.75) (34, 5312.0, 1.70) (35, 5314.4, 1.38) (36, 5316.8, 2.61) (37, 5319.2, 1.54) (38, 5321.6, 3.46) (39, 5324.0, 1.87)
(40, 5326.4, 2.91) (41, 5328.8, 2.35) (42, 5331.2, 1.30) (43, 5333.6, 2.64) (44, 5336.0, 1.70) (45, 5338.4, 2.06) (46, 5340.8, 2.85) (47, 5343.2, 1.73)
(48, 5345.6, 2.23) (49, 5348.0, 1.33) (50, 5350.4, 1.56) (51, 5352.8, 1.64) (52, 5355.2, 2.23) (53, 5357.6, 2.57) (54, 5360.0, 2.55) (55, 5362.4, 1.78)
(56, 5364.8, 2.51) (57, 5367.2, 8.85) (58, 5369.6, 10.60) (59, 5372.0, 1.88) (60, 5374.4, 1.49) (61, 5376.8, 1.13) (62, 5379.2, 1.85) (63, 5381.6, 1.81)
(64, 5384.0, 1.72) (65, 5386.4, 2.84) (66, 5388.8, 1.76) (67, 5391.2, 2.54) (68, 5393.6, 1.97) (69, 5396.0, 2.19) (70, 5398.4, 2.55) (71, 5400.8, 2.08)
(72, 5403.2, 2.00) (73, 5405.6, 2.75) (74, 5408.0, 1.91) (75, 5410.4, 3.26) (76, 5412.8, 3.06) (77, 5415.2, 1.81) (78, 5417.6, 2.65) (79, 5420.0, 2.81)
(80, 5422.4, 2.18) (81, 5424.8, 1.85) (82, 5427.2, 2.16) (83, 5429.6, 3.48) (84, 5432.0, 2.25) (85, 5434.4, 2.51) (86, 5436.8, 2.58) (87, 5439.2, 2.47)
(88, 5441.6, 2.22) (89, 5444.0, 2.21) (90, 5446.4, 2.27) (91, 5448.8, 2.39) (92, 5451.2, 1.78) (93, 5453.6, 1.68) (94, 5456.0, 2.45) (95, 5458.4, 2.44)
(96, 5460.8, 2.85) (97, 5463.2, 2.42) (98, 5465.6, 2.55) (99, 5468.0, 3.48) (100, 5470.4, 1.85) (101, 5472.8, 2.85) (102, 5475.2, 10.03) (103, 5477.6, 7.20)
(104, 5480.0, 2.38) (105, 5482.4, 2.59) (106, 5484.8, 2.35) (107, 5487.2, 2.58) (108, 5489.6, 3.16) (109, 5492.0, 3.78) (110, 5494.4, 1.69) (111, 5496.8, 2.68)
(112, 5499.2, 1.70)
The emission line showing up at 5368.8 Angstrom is Hbeta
